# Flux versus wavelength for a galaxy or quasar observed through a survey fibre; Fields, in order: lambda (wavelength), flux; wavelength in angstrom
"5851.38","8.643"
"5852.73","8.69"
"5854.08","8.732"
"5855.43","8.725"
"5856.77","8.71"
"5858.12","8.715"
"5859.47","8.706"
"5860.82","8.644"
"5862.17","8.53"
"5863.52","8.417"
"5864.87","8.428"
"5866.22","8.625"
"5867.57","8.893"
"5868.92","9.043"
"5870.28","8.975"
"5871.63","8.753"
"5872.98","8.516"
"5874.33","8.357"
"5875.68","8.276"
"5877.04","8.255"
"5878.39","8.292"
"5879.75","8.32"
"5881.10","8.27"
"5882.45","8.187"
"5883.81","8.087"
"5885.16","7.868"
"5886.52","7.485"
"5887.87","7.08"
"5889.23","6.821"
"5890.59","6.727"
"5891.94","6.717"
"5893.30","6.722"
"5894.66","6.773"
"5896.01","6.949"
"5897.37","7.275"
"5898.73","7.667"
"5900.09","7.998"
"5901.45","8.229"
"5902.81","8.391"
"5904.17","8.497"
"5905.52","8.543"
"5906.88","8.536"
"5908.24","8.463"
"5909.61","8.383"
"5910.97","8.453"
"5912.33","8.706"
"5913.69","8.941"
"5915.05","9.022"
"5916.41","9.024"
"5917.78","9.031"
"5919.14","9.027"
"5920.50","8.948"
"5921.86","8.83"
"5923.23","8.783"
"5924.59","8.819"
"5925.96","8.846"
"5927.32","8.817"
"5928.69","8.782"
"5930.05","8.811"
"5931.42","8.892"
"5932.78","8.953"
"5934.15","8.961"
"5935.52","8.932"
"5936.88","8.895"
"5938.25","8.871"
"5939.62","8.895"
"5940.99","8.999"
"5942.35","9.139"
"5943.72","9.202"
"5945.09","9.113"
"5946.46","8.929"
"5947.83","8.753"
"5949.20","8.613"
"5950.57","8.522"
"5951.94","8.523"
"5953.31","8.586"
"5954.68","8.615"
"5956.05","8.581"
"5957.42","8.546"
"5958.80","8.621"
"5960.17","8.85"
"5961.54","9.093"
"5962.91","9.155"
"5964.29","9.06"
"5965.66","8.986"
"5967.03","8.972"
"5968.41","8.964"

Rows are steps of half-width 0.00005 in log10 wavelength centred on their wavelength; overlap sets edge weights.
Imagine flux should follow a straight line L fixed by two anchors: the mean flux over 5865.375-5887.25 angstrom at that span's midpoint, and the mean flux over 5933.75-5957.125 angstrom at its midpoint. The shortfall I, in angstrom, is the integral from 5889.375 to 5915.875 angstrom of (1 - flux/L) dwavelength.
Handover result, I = 1.9 angstrom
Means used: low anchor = 8.39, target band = 7.93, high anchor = 8.83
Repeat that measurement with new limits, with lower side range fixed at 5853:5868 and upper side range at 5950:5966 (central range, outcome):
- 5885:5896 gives 2.2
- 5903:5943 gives -0.4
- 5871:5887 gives 0.8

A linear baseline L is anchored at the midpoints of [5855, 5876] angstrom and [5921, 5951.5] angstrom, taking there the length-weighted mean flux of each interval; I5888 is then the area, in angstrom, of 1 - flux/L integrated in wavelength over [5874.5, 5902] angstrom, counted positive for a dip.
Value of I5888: 3.51 angstrom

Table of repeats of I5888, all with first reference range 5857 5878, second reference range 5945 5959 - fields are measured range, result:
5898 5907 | 0.4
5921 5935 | -0.3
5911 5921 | -0.3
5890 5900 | 1.8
